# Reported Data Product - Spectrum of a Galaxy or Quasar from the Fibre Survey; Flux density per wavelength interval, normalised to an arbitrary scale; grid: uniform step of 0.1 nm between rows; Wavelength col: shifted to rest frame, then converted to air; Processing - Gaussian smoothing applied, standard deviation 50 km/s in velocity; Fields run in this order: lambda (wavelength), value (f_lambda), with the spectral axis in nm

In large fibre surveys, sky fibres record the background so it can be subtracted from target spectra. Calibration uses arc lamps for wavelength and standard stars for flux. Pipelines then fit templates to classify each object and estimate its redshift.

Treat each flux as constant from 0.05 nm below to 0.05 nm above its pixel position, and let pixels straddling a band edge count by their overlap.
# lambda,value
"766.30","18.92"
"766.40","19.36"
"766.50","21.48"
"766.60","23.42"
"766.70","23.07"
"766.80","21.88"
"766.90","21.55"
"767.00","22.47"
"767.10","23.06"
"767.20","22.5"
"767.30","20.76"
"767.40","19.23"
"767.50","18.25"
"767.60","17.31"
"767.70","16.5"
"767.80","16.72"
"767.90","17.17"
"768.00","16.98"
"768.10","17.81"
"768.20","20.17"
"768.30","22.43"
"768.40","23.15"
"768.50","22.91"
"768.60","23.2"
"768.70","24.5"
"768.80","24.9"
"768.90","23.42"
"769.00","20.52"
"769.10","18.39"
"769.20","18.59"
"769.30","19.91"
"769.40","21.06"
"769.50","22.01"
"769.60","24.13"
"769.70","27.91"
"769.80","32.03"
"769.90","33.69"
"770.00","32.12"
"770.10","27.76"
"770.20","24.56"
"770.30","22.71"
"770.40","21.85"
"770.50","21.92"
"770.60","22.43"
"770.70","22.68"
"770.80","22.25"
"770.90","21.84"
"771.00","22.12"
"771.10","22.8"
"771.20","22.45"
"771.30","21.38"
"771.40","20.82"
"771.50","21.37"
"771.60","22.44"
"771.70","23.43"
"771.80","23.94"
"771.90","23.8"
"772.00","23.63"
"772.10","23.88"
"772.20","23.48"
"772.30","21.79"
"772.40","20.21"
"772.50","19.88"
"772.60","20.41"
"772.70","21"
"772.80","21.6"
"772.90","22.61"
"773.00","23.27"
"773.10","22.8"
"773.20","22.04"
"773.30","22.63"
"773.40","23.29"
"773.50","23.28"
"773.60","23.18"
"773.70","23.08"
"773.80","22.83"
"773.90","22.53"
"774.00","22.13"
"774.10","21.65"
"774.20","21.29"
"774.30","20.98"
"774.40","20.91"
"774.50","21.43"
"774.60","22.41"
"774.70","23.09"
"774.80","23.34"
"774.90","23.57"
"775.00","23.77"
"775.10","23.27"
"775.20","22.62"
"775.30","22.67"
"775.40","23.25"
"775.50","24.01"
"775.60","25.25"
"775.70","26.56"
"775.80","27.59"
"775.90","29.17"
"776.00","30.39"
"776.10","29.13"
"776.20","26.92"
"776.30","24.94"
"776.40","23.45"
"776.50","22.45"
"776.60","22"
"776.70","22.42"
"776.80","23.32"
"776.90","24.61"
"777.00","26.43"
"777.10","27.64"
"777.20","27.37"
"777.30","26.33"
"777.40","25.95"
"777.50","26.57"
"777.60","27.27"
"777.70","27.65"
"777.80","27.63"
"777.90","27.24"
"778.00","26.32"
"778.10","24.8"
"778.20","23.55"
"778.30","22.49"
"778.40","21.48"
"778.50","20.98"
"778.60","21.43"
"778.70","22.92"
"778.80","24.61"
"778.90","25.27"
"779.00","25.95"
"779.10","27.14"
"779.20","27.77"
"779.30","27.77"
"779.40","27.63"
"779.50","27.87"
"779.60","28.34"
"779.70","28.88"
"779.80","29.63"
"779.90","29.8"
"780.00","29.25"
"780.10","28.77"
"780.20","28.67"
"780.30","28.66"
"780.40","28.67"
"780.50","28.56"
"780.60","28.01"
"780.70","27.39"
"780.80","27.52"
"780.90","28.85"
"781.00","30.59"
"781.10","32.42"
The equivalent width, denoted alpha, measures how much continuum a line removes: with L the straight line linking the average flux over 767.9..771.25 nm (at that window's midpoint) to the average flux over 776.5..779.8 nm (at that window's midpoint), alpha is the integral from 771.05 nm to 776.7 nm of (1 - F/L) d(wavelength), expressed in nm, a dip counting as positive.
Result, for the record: 0.27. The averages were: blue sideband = 23.1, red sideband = 25.6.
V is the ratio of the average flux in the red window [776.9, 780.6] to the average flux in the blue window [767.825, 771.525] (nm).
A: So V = 1.16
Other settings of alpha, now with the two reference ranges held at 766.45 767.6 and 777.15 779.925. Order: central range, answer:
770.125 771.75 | 0.042 nm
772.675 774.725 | 0.154 nm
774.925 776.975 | 0.010 nm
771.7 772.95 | 0.070 nm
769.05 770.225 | -0.141 nm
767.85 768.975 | 0.026 nm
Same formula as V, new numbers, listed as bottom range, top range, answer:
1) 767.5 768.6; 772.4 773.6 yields 1.14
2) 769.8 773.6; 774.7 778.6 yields 1.08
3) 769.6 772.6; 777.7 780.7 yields 1.12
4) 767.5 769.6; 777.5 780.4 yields 1.30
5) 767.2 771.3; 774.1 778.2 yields 1.12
